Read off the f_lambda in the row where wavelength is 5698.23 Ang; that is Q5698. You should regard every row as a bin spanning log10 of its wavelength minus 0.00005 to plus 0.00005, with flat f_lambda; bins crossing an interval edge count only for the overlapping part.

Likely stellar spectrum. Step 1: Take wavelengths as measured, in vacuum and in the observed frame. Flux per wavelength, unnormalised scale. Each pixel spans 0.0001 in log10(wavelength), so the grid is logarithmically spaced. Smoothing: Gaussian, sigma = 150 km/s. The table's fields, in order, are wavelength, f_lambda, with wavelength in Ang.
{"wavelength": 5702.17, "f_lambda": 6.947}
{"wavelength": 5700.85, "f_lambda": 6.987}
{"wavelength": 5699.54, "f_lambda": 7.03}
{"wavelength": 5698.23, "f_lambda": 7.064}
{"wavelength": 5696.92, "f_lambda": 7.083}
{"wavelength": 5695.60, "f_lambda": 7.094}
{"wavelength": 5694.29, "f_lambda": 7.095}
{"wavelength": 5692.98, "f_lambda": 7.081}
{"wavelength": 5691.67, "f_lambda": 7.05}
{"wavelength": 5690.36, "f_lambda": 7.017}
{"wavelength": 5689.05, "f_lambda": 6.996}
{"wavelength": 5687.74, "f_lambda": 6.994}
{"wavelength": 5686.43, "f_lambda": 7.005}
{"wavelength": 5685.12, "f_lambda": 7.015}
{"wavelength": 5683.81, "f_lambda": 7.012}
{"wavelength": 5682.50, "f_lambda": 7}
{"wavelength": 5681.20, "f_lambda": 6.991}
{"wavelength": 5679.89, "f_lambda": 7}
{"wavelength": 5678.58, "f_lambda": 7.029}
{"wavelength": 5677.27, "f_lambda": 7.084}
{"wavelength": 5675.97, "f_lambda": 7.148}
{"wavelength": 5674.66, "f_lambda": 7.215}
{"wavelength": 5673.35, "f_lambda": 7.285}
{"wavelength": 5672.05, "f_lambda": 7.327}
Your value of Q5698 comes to 7.064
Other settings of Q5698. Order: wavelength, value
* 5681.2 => 6.991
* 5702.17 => 6.947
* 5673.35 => 7.285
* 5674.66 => 7.215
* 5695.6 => 7.094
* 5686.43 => 7.005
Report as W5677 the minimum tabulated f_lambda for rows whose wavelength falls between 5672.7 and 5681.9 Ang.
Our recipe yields 6.991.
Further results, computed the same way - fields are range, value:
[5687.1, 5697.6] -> 6.994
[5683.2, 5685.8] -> 7.012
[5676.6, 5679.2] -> 7.029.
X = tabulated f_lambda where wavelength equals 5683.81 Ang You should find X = 7.012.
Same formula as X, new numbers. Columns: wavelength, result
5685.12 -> 7.015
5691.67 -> 7.05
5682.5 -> 7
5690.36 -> 7.017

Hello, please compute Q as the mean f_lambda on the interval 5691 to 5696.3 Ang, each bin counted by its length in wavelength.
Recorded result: 7.07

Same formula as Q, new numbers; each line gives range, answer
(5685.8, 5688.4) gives 7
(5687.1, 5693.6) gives 7.03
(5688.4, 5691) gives 7.01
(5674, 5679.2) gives 7.12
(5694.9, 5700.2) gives 7.07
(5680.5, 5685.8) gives 7.01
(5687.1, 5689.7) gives 6.99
